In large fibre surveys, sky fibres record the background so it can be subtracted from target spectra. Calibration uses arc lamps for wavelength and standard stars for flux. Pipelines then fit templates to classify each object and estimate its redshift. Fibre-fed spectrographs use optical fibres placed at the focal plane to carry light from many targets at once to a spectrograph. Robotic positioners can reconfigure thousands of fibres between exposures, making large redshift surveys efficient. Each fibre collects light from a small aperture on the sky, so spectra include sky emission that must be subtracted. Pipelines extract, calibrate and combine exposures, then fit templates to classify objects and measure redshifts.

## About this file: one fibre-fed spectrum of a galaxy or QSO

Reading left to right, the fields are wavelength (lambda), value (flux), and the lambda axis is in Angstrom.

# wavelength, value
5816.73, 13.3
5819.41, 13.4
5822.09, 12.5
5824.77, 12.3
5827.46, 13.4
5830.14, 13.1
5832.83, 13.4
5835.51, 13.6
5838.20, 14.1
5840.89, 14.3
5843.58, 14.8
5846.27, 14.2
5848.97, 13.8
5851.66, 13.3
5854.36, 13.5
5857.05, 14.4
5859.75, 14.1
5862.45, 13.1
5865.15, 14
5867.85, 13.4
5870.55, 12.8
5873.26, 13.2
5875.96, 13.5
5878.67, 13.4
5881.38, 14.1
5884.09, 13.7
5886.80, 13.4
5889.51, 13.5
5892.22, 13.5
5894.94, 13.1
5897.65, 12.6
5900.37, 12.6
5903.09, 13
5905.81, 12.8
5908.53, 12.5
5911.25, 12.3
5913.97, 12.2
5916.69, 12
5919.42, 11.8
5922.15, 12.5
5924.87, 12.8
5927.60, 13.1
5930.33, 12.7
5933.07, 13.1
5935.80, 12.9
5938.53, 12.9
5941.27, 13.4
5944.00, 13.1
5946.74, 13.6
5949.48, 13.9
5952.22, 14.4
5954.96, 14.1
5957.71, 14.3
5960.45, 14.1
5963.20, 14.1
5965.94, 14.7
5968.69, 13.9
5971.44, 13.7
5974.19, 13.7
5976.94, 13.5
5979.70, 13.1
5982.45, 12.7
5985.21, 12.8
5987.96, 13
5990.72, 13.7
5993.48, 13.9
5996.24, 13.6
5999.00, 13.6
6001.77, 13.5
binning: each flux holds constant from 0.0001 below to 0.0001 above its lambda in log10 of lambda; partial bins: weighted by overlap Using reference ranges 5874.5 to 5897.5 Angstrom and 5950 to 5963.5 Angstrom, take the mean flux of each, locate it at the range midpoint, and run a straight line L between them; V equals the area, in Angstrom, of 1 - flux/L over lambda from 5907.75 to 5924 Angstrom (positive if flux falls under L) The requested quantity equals 1.8 Angstrom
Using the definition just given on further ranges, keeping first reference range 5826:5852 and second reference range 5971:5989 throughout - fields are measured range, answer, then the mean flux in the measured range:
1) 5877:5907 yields 0.73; 13.2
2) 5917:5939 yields 1.21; 12.7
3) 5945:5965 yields -1.15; 14.1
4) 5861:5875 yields 0.38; 13.3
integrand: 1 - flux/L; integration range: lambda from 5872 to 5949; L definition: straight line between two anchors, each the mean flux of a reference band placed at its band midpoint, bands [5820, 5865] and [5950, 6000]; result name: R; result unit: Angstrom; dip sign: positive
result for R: 3.9 Angstrom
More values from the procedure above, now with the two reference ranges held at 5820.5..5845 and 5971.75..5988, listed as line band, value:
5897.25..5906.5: 0.4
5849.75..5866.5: -0.4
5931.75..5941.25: 0.2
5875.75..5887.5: -0.2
